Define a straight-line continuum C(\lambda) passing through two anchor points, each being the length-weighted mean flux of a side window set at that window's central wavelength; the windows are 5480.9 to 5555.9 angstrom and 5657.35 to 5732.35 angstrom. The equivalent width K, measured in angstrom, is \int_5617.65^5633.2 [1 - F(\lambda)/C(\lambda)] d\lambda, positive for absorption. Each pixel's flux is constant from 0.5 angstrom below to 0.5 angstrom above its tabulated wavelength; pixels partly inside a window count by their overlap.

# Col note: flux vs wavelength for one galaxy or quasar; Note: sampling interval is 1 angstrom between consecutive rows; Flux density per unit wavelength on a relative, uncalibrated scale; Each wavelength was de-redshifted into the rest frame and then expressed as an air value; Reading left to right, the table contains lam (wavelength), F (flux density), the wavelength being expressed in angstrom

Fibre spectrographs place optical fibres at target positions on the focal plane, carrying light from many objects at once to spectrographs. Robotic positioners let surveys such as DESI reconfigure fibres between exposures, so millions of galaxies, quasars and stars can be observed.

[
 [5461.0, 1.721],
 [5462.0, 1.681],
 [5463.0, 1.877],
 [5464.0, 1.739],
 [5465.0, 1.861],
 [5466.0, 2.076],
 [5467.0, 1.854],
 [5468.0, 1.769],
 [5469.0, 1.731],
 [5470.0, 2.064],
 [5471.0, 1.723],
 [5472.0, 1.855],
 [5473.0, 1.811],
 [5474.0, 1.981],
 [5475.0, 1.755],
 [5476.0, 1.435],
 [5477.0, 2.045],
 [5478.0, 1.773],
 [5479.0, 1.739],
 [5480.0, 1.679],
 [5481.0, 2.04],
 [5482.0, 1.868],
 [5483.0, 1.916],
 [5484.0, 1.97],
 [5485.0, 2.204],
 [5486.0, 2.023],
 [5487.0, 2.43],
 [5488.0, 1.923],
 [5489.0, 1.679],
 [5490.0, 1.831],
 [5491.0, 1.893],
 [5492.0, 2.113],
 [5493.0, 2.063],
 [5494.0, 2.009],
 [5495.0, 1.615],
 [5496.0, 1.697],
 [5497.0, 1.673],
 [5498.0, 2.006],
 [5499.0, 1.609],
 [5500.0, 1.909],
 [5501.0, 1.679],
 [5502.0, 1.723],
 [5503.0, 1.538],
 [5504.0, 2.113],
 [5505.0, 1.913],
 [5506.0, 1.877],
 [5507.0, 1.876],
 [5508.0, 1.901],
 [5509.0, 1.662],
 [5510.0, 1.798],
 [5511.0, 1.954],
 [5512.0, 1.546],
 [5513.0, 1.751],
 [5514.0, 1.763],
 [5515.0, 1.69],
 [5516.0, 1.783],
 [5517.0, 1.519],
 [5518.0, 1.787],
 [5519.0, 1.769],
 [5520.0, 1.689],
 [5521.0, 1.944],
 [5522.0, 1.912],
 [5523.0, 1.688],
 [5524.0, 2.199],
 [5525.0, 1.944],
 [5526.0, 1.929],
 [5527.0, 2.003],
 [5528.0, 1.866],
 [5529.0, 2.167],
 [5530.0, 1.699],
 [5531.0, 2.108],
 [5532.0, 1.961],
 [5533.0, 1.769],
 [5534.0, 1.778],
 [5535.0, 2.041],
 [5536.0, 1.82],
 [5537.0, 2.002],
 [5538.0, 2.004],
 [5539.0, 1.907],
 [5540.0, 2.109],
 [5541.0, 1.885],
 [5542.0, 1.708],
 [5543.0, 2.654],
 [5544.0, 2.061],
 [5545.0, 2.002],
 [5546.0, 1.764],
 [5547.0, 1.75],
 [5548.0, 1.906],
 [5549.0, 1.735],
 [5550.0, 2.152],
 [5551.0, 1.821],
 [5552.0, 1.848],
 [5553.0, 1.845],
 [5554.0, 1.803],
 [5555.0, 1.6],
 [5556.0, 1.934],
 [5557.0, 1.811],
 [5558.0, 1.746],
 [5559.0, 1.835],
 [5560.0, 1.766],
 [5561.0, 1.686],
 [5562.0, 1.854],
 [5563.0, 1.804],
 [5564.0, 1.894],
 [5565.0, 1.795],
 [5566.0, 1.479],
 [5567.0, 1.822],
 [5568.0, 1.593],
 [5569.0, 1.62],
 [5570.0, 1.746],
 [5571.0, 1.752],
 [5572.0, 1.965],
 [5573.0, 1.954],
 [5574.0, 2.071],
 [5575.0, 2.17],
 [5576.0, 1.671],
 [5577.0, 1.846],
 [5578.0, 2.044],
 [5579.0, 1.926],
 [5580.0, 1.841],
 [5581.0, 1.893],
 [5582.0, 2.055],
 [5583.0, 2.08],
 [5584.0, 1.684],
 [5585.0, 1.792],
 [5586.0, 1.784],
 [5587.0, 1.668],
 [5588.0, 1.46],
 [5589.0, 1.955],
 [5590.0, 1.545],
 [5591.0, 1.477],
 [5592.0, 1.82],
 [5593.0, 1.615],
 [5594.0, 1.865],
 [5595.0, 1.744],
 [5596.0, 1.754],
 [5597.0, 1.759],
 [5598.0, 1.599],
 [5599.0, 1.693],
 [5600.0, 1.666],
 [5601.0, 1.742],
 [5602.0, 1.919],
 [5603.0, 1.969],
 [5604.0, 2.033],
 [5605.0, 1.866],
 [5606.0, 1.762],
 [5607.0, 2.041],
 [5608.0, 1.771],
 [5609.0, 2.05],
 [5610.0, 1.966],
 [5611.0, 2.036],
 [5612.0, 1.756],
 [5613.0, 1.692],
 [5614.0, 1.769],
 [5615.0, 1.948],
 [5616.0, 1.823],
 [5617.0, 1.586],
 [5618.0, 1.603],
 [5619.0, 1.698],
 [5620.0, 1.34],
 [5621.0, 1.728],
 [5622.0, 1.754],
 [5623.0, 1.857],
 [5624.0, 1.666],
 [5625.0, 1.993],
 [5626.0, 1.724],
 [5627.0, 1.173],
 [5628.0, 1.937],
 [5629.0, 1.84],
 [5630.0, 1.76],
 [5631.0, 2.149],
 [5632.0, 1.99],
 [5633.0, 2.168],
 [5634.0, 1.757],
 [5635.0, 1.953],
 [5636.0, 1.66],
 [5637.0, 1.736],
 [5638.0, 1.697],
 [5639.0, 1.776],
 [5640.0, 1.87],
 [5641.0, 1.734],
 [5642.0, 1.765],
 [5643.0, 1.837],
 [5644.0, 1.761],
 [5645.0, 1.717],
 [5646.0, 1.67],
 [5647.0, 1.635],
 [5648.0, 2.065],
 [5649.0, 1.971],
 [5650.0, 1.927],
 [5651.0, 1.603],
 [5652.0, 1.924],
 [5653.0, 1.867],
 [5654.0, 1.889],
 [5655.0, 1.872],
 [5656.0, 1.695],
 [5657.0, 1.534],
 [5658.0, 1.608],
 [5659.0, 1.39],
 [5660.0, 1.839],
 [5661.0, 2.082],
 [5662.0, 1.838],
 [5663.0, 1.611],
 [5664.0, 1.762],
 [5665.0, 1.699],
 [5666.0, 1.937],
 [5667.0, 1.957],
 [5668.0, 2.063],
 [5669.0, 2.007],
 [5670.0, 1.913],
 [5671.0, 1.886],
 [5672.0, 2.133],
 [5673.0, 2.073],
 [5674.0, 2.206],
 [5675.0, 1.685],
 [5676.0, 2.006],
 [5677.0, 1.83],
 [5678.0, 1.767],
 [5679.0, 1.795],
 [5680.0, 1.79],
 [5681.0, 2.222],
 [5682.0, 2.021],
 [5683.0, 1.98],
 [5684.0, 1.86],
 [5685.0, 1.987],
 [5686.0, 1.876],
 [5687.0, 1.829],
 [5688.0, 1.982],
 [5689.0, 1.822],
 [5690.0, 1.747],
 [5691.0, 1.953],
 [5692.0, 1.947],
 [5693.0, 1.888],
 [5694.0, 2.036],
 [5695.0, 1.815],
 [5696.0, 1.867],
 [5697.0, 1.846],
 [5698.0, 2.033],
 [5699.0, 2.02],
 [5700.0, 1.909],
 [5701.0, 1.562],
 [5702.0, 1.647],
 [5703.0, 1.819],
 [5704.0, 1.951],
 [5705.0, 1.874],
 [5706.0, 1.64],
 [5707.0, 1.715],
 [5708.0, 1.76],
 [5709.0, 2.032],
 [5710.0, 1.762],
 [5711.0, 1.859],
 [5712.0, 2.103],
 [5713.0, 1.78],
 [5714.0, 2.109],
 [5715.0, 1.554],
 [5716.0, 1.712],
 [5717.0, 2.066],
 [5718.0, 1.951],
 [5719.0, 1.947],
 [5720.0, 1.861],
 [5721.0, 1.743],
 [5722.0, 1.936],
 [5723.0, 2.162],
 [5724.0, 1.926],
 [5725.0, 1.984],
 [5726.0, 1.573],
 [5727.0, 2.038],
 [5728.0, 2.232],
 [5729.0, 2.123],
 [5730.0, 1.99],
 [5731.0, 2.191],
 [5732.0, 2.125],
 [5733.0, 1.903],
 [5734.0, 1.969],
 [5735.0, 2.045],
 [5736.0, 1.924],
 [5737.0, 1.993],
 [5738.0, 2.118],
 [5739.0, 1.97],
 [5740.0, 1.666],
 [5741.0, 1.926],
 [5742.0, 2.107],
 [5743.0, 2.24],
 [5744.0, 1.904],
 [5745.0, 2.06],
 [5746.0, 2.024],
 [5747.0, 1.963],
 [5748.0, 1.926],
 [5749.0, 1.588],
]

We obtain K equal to 1.0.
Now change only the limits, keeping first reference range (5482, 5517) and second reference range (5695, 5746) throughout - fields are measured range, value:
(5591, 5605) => 0.81 angstrom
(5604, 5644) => 1.89 angstrom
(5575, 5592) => 0.66 angstrom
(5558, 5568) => 0.60 angstrom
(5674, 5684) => -0.01 angstrom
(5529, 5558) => -0.70 angstrom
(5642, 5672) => 1.37 angstrom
